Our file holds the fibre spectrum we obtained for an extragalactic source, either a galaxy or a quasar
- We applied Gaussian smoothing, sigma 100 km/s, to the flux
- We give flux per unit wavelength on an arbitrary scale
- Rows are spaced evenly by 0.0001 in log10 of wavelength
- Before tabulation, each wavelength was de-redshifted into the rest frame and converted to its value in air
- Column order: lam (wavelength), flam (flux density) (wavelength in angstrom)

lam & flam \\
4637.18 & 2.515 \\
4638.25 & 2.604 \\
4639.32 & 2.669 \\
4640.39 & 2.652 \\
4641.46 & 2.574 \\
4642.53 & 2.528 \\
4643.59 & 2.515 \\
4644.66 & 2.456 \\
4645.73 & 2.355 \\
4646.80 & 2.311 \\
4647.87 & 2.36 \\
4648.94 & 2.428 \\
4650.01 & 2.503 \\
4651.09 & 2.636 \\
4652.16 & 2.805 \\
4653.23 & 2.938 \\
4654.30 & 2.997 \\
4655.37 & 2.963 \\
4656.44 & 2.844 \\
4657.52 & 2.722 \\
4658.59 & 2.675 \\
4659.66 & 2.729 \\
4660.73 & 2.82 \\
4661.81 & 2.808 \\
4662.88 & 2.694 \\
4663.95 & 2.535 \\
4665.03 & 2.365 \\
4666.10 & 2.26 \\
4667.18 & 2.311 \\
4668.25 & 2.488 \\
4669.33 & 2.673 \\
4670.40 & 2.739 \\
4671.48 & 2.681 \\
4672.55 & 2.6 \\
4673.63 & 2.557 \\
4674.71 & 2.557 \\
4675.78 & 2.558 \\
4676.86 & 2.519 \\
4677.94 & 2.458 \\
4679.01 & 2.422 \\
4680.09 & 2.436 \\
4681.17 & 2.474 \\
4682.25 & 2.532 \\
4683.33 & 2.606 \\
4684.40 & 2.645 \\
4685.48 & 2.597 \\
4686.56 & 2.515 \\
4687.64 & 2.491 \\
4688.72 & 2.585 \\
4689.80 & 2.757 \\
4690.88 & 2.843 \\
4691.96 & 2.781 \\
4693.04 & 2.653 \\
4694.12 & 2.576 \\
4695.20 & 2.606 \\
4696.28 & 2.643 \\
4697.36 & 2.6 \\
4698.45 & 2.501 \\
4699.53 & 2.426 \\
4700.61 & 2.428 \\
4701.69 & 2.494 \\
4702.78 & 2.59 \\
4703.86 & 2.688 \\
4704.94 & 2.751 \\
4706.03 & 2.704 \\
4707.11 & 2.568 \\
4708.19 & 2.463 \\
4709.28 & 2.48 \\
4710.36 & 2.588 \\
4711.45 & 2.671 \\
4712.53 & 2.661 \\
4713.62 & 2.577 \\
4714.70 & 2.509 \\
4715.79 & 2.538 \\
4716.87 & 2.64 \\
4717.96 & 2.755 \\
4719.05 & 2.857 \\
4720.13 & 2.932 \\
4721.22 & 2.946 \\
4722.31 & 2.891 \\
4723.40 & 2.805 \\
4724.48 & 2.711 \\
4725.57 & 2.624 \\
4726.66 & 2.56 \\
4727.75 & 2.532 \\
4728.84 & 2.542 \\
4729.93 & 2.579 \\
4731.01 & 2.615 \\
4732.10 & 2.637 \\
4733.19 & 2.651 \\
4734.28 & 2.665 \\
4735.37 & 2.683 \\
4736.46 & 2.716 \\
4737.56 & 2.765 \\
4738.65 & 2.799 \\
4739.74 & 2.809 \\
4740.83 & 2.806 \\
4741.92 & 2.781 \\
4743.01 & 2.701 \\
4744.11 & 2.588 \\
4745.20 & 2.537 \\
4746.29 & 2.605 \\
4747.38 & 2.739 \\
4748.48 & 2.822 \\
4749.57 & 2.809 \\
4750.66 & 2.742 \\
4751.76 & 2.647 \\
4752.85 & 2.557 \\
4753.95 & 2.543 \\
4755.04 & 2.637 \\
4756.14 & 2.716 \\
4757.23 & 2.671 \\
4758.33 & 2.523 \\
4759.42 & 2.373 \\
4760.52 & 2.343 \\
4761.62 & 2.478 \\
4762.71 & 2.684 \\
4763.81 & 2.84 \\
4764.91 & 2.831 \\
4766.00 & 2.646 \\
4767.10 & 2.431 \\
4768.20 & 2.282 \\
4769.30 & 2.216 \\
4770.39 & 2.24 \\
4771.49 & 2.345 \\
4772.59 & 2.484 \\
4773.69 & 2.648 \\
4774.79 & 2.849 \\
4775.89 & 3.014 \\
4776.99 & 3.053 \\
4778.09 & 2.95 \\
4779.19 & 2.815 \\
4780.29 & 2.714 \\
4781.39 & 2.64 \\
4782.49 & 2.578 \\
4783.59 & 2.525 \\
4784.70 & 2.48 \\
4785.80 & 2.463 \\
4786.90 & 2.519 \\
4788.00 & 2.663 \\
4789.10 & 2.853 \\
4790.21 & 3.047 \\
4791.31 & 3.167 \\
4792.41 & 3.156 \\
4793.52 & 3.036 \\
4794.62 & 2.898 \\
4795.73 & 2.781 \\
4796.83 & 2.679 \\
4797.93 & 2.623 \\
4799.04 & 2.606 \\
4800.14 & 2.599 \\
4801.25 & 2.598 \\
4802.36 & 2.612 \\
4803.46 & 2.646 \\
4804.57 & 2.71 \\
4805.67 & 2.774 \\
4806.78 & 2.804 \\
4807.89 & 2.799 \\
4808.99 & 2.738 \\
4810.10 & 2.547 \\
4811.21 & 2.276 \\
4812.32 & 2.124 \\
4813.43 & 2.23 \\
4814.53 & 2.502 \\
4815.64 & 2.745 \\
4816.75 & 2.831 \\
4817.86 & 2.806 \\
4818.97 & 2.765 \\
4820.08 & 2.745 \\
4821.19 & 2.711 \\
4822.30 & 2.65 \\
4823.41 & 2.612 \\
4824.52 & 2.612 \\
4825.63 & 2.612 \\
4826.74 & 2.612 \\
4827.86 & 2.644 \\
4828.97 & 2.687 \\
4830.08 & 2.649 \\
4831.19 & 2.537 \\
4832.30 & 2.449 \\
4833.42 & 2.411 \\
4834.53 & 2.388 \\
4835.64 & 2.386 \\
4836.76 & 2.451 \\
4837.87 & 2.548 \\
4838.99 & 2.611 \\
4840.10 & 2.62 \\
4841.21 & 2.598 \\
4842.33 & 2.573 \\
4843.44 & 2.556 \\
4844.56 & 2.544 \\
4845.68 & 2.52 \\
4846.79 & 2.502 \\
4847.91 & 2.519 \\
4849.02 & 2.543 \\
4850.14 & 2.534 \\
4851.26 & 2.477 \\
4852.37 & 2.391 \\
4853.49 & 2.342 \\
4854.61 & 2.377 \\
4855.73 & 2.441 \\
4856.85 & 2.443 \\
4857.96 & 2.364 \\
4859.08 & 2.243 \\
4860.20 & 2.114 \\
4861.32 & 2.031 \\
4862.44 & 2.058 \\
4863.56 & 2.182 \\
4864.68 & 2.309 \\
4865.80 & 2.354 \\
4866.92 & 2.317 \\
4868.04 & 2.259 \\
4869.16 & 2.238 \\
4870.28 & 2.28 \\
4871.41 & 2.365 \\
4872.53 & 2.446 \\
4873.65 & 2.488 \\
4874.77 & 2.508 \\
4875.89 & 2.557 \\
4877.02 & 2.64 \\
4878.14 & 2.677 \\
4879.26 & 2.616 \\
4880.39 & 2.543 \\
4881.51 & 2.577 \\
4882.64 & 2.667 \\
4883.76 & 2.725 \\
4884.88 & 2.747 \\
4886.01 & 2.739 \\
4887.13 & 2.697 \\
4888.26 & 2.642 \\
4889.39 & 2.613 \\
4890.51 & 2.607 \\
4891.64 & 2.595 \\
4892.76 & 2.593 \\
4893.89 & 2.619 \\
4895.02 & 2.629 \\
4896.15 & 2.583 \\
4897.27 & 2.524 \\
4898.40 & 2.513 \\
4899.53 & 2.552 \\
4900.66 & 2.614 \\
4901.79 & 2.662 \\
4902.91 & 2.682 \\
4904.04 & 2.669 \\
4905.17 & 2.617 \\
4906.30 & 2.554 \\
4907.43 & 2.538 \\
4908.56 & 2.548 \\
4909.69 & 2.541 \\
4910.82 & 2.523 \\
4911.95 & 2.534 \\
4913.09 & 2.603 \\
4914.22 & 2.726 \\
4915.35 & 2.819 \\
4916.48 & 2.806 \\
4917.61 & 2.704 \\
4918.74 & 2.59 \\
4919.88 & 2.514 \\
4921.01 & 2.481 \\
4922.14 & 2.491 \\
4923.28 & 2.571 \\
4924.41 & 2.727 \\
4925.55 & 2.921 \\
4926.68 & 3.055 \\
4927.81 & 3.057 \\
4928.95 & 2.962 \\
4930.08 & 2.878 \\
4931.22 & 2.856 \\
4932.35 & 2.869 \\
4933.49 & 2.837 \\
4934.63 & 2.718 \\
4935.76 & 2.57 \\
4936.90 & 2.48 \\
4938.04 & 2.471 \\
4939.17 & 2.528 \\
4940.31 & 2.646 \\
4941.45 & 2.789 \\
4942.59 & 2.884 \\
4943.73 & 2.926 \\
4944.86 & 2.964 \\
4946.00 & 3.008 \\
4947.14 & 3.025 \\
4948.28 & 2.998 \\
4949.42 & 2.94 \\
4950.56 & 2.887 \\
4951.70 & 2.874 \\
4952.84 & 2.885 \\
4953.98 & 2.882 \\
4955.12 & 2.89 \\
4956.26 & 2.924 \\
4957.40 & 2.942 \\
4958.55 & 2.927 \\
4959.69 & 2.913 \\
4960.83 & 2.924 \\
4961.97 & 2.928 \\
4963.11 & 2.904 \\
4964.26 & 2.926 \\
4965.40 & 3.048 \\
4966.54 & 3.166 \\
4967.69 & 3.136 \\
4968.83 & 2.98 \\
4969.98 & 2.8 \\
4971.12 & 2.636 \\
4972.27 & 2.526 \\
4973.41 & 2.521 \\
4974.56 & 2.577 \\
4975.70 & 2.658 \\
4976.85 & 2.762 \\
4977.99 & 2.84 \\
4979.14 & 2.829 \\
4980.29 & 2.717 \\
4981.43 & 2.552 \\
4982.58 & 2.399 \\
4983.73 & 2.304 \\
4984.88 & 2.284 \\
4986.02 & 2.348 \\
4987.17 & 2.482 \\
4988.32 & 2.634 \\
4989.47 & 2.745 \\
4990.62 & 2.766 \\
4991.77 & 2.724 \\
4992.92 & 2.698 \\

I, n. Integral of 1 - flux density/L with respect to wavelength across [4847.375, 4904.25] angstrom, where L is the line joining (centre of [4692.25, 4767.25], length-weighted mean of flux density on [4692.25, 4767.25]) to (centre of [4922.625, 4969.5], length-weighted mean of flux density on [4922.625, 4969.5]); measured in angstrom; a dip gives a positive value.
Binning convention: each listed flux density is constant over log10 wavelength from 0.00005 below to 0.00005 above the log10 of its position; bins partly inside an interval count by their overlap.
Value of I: 6.3 angstrom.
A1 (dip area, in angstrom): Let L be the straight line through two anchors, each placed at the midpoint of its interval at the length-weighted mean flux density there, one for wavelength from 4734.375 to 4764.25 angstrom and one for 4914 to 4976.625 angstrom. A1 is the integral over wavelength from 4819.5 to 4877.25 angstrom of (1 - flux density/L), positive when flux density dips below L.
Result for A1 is 5.8 angstrom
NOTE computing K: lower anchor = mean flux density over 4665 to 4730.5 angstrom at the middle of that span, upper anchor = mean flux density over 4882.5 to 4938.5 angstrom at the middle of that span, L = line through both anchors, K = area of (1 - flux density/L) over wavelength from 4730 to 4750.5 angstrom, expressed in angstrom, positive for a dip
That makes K -0.7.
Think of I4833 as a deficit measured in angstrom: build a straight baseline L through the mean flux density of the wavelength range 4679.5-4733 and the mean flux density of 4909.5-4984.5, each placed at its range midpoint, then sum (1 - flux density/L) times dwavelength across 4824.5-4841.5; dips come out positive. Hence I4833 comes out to 0.98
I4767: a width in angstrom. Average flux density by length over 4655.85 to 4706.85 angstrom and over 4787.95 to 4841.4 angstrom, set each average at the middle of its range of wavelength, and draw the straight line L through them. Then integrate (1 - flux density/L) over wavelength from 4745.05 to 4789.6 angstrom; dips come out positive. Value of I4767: 0.2 angstrom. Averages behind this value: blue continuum 2.59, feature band 2.62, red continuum 2.66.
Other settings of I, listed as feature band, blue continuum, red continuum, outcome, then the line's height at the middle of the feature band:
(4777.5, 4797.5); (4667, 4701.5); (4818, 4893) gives -1.9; 2.53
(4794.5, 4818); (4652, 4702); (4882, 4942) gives 0.1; 2.64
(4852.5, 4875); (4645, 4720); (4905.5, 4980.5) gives 3.5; 2.73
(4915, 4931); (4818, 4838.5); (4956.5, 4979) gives 0.0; 2.76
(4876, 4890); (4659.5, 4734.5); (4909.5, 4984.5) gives 0.4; 2.73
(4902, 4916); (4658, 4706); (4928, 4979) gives 0.9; 2.8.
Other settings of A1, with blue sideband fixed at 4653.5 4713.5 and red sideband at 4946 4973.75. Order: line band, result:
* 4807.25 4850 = 3.0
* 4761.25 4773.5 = 0.9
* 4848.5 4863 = 2.4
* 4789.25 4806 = -0.4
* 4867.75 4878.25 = 1.4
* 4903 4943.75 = 2.5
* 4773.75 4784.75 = -0.2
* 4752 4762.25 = 0.5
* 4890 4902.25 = 1.1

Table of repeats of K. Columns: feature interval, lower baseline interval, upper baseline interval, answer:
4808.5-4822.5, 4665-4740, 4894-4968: 0.5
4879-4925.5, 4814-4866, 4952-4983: 0.7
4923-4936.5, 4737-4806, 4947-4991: -0.4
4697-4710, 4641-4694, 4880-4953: 0.3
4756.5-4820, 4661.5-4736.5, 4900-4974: 0.4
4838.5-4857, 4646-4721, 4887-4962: 1.3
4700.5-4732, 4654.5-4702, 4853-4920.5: -0.8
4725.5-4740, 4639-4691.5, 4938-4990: -0.1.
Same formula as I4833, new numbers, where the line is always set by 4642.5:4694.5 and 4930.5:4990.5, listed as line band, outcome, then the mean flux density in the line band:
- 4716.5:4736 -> -0.5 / 2.7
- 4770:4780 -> -0.2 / 2.72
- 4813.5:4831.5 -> 0.2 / 2.66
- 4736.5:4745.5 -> -0.3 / 2.73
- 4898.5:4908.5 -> 0.5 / 2.6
